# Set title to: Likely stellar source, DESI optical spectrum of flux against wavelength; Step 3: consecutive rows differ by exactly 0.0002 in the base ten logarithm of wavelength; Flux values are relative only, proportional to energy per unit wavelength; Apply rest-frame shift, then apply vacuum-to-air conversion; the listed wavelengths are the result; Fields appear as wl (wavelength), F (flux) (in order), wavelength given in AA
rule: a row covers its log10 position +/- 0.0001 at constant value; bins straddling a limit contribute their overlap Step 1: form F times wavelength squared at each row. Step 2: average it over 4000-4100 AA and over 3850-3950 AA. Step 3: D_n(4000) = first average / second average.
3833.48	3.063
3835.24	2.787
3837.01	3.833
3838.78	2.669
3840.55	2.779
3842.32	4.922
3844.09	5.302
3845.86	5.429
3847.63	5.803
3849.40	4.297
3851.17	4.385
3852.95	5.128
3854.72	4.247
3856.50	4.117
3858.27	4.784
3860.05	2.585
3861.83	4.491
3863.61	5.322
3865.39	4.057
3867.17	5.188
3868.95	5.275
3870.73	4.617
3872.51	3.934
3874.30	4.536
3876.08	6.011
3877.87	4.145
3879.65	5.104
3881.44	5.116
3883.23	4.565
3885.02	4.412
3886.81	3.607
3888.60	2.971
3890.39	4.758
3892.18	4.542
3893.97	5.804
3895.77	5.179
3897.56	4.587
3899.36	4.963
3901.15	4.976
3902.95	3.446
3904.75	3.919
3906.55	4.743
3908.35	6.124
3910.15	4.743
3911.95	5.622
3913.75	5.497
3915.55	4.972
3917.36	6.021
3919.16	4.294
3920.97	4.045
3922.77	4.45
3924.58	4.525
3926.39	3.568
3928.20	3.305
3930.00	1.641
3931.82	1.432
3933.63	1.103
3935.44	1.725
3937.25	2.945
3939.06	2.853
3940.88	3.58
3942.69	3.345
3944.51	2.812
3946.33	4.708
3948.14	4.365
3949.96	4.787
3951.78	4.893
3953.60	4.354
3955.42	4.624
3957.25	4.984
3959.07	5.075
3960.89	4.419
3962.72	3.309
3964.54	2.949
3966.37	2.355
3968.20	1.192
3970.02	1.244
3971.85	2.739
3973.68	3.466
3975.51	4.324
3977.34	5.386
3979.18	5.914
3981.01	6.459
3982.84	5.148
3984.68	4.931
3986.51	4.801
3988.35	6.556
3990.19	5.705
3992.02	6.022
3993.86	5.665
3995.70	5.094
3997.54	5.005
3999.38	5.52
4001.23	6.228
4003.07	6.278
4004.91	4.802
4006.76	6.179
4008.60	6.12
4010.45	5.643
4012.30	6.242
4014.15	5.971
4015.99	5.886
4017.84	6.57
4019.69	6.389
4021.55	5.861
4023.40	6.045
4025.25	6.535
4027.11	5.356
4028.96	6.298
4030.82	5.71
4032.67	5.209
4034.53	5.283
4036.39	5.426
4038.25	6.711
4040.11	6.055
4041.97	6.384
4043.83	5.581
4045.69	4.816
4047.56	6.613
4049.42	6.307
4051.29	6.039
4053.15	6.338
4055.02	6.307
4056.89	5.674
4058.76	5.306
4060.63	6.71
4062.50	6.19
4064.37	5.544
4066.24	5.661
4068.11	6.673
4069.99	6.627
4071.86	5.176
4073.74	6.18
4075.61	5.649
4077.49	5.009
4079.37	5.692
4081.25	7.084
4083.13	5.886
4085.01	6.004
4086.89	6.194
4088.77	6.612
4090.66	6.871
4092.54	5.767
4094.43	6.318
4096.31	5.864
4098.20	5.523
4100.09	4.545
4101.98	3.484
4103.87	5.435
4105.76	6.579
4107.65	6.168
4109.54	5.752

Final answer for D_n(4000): 1.52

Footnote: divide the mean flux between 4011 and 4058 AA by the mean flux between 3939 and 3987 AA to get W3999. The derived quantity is 1.5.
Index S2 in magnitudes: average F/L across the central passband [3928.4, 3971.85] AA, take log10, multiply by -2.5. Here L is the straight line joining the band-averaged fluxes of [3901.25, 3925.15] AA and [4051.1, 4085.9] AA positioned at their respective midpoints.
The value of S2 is 0.49 mag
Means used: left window 4.81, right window 5.99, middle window 3.24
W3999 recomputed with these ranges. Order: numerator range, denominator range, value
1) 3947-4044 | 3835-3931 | 1.15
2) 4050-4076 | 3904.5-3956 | 1.52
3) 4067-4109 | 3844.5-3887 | 1.26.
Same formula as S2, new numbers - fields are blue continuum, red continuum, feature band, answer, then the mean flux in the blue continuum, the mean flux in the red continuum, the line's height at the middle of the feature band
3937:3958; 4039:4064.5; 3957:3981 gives 0.20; 4.05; 6.01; 4.45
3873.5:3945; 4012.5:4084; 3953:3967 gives 0.19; 4.15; 5.97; 4.82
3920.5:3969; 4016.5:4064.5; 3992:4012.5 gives -0.15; 3.46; 5.98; 4.97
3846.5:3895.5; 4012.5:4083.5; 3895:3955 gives 0.23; 4.6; 5.97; 5.02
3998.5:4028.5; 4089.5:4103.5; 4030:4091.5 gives -0.05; 5.98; 5.49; 5.7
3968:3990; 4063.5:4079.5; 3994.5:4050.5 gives -0.15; 4.5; 5.81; 5.11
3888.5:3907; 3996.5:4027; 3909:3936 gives 0.25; 4.6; 5.93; 4.89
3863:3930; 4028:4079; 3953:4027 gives 0.07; 4.63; 5.9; 5.39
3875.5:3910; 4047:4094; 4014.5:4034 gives -0.05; 4.67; 6.08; 5.72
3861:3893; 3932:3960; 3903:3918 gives -0.22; 4.59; 3.69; 4.15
